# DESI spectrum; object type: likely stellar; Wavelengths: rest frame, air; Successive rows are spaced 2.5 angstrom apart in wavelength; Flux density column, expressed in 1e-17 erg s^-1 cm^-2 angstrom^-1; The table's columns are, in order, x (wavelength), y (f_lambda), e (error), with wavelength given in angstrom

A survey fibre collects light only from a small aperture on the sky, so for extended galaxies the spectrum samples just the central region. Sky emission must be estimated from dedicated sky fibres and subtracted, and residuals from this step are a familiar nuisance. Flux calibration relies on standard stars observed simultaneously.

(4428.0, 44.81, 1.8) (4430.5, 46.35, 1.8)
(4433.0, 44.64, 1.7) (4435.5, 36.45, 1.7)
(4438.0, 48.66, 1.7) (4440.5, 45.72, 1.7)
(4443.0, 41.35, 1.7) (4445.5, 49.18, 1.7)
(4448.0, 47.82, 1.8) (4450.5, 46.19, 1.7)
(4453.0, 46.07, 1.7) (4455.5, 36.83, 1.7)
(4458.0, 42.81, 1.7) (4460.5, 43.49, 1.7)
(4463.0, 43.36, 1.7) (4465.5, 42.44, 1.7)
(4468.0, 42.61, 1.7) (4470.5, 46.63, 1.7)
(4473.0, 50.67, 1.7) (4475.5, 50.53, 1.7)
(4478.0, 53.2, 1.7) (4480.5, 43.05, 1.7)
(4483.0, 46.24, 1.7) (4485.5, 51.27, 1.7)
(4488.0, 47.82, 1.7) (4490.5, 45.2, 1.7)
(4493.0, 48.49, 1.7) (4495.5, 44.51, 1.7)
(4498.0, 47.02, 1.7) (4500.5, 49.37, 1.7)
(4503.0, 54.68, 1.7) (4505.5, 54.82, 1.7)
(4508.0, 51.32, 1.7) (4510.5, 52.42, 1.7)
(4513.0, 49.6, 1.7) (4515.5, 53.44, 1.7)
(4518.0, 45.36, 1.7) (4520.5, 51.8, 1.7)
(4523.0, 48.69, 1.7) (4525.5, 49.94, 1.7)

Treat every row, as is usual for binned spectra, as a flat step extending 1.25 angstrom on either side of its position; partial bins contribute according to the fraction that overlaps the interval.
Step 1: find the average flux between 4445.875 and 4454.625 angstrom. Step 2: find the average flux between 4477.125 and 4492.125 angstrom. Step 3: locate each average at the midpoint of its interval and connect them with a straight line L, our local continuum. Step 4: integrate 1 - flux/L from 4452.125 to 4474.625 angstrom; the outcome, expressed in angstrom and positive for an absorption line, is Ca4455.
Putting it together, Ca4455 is 1.4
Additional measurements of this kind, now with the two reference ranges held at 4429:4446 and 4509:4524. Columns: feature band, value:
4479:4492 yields 0.3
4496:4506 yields -0.3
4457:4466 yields 0.6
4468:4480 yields -0.5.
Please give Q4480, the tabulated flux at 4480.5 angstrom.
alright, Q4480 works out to 43.05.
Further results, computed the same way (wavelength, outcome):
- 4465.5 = 42.44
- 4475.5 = 50.53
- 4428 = 44.81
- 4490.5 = 45.2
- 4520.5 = 51.8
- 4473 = 50.67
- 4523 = 48.69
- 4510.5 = 52.42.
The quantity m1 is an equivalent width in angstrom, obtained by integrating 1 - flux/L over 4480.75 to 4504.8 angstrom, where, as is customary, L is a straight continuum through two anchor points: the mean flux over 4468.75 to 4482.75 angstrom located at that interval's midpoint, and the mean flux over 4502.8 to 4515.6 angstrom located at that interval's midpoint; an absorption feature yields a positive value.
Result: 1.08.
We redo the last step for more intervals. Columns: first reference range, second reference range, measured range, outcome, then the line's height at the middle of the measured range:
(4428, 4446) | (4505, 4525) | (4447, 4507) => 1.0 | 47.7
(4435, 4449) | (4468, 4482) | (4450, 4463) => 1.0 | 46.6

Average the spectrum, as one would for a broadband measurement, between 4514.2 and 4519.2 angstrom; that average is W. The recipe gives 49.4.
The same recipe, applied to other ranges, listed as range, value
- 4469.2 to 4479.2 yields 50.2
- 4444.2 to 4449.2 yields 48.4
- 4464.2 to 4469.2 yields 42.5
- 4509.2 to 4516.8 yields 51.8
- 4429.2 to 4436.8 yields 42.5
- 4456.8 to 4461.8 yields 43.2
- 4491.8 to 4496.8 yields 46.5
